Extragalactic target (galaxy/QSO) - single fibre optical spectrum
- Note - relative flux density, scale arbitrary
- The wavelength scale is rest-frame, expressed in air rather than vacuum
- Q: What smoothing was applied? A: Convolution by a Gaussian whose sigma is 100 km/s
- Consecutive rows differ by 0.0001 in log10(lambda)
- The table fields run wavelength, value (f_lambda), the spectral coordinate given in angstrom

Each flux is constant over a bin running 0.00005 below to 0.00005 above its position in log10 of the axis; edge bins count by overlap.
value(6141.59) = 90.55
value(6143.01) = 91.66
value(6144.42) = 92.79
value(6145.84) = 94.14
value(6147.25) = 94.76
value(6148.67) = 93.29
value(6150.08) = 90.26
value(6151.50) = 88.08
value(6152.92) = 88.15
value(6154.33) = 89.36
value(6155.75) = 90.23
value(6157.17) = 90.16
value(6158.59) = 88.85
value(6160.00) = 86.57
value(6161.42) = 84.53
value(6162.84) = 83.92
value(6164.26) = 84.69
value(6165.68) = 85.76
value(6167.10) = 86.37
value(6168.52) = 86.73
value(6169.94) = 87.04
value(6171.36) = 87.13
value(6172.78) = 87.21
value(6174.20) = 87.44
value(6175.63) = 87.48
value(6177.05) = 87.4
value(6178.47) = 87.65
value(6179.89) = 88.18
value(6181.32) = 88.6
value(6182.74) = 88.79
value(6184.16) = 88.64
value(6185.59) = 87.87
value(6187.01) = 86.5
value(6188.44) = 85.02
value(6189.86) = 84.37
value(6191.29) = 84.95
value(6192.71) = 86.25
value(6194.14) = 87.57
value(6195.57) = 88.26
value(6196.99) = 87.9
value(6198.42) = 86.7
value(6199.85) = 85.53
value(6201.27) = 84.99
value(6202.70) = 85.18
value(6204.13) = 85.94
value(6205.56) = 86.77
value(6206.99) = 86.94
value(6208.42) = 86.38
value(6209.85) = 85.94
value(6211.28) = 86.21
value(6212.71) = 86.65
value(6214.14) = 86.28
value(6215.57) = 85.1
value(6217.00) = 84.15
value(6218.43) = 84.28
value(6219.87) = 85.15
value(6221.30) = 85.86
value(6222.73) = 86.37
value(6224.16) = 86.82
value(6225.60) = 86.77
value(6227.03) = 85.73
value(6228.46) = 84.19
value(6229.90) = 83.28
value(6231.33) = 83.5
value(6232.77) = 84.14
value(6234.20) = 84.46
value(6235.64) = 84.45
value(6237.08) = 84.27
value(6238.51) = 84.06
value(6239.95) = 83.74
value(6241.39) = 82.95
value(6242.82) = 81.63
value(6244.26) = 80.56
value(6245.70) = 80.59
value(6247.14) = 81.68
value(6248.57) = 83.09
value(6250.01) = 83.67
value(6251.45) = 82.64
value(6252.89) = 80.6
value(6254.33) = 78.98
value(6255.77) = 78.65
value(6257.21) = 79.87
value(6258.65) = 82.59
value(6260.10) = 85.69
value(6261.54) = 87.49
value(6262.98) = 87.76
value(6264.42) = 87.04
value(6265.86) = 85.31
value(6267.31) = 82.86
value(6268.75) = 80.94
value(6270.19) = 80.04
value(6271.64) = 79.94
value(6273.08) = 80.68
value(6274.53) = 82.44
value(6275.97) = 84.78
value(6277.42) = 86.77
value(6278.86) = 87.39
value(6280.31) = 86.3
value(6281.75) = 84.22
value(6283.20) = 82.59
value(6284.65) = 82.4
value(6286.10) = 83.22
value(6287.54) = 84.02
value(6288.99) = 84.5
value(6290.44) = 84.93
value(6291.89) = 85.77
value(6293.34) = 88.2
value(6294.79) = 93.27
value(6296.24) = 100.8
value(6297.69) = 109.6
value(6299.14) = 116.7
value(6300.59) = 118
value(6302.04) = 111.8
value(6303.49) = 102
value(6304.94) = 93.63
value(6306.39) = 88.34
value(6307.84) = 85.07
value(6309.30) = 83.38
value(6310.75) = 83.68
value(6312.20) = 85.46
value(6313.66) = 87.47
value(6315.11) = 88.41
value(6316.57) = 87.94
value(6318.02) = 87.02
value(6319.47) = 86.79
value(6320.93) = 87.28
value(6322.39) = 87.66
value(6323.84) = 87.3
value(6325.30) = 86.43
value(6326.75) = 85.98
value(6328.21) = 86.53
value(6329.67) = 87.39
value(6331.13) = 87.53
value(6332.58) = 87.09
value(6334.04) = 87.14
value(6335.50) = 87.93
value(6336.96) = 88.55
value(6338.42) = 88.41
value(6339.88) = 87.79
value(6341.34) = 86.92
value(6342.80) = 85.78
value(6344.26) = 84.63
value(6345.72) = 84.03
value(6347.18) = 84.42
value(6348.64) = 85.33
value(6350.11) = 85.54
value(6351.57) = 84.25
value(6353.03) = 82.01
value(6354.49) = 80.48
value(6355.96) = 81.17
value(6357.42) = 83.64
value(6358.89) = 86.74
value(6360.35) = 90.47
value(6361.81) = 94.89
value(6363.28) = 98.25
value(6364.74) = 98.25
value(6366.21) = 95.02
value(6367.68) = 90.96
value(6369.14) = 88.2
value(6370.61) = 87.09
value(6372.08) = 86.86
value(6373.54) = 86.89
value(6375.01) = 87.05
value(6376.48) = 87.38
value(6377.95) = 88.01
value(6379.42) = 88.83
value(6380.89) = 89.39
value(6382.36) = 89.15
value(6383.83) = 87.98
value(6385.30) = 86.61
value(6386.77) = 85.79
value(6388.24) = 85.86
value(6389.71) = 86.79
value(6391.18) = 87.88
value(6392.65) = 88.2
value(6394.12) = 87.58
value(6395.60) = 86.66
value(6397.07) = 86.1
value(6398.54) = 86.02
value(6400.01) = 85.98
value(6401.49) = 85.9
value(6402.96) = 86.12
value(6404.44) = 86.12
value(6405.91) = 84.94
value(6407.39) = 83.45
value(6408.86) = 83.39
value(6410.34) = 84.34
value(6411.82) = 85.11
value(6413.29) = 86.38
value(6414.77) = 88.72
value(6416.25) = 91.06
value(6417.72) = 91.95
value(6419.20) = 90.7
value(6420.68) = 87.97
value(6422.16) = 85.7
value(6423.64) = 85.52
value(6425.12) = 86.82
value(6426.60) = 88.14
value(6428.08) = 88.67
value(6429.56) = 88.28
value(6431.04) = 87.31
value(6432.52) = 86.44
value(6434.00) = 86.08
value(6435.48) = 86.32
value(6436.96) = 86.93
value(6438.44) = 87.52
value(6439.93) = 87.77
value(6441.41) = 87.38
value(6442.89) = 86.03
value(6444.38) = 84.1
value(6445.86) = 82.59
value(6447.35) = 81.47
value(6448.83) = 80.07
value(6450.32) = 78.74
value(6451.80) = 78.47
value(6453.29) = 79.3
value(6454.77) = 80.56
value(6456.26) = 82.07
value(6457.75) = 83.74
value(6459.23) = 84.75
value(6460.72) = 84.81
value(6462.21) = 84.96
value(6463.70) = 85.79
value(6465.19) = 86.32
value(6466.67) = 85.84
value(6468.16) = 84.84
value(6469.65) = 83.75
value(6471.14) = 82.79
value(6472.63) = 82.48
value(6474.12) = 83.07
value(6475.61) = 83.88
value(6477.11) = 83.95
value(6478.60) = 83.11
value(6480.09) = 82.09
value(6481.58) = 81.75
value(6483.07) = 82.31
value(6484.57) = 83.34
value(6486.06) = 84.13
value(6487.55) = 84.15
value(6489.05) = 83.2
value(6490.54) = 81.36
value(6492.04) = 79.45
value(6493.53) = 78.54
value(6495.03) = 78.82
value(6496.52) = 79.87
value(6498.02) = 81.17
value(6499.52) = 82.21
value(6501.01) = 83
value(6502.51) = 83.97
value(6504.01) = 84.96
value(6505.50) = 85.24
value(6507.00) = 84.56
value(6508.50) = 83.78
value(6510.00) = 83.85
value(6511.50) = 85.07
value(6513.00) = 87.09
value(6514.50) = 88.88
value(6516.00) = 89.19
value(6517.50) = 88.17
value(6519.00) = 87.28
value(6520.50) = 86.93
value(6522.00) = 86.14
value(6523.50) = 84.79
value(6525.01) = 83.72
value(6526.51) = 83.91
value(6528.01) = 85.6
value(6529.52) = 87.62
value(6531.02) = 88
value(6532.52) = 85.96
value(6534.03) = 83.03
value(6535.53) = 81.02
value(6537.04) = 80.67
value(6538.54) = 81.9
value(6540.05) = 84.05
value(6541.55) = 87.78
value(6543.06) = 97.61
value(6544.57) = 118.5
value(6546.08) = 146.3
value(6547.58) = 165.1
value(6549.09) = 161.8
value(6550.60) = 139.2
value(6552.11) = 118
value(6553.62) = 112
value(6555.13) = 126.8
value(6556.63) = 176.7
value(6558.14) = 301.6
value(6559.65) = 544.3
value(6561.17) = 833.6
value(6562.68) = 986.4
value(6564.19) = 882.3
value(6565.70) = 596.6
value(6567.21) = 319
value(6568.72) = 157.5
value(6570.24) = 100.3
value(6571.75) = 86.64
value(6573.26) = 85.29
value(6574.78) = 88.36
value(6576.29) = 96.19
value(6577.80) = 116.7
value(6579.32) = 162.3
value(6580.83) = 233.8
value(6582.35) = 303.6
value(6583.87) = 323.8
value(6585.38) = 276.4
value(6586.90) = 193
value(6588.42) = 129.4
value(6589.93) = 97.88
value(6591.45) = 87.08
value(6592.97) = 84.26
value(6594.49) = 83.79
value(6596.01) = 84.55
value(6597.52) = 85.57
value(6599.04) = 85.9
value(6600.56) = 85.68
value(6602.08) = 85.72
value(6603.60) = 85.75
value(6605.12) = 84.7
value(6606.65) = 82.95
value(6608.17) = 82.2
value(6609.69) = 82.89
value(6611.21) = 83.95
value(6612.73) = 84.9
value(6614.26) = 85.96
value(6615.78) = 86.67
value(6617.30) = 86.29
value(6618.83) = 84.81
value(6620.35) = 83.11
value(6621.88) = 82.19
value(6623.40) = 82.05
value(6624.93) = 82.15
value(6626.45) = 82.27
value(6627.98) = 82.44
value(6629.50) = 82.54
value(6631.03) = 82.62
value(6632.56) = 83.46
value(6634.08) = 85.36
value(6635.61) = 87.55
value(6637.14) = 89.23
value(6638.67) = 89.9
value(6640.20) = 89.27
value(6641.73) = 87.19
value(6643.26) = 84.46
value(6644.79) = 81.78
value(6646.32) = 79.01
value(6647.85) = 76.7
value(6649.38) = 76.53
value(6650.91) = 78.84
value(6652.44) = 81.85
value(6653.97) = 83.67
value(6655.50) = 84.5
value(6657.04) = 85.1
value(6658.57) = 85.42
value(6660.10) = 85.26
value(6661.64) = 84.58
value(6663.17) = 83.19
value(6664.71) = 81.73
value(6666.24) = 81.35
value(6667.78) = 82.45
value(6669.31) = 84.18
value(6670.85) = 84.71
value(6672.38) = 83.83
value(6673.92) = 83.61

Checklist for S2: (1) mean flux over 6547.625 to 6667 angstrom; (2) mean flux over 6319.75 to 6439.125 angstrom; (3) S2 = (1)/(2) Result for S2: 1.8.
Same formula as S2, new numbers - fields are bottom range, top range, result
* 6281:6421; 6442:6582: 1.54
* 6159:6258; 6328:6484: 1.01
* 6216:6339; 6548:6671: 1.74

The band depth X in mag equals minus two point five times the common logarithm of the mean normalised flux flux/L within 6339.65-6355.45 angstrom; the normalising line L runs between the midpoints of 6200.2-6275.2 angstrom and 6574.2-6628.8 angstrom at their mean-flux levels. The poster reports 0.11 mag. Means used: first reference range 84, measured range 84.5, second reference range 115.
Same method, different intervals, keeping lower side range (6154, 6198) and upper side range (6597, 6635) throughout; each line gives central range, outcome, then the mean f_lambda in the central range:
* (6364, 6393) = -0.036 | 88.6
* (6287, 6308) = -0.126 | 96.9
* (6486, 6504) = 0.042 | 81.7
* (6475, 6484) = 0.029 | 82.8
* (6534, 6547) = -0.152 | 97.3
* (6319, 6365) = -0.013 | 87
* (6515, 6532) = -0.023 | 86.5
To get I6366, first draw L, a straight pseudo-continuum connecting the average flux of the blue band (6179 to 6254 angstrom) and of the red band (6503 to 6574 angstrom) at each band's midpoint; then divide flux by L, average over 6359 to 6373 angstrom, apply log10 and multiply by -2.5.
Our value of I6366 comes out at 0.370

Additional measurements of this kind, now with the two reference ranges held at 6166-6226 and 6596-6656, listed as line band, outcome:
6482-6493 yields 0.03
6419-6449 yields -0.02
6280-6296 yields 0.00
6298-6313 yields -0.13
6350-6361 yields 0.02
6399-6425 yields -0.02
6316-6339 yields -0.02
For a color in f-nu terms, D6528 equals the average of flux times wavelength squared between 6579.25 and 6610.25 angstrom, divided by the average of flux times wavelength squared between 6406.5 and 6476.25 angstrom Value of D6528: 1.65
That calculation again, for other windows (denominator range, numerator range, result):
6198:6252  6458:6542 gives 1.08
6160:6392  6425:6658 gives 1.51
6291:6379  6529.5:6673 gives 1.72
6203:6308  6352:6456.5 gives 1.05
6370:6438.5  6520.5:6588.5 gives 2.50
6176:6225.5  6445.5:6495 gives 1.04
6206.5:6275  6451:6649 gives 1.67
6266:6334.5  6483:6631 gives 1.73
